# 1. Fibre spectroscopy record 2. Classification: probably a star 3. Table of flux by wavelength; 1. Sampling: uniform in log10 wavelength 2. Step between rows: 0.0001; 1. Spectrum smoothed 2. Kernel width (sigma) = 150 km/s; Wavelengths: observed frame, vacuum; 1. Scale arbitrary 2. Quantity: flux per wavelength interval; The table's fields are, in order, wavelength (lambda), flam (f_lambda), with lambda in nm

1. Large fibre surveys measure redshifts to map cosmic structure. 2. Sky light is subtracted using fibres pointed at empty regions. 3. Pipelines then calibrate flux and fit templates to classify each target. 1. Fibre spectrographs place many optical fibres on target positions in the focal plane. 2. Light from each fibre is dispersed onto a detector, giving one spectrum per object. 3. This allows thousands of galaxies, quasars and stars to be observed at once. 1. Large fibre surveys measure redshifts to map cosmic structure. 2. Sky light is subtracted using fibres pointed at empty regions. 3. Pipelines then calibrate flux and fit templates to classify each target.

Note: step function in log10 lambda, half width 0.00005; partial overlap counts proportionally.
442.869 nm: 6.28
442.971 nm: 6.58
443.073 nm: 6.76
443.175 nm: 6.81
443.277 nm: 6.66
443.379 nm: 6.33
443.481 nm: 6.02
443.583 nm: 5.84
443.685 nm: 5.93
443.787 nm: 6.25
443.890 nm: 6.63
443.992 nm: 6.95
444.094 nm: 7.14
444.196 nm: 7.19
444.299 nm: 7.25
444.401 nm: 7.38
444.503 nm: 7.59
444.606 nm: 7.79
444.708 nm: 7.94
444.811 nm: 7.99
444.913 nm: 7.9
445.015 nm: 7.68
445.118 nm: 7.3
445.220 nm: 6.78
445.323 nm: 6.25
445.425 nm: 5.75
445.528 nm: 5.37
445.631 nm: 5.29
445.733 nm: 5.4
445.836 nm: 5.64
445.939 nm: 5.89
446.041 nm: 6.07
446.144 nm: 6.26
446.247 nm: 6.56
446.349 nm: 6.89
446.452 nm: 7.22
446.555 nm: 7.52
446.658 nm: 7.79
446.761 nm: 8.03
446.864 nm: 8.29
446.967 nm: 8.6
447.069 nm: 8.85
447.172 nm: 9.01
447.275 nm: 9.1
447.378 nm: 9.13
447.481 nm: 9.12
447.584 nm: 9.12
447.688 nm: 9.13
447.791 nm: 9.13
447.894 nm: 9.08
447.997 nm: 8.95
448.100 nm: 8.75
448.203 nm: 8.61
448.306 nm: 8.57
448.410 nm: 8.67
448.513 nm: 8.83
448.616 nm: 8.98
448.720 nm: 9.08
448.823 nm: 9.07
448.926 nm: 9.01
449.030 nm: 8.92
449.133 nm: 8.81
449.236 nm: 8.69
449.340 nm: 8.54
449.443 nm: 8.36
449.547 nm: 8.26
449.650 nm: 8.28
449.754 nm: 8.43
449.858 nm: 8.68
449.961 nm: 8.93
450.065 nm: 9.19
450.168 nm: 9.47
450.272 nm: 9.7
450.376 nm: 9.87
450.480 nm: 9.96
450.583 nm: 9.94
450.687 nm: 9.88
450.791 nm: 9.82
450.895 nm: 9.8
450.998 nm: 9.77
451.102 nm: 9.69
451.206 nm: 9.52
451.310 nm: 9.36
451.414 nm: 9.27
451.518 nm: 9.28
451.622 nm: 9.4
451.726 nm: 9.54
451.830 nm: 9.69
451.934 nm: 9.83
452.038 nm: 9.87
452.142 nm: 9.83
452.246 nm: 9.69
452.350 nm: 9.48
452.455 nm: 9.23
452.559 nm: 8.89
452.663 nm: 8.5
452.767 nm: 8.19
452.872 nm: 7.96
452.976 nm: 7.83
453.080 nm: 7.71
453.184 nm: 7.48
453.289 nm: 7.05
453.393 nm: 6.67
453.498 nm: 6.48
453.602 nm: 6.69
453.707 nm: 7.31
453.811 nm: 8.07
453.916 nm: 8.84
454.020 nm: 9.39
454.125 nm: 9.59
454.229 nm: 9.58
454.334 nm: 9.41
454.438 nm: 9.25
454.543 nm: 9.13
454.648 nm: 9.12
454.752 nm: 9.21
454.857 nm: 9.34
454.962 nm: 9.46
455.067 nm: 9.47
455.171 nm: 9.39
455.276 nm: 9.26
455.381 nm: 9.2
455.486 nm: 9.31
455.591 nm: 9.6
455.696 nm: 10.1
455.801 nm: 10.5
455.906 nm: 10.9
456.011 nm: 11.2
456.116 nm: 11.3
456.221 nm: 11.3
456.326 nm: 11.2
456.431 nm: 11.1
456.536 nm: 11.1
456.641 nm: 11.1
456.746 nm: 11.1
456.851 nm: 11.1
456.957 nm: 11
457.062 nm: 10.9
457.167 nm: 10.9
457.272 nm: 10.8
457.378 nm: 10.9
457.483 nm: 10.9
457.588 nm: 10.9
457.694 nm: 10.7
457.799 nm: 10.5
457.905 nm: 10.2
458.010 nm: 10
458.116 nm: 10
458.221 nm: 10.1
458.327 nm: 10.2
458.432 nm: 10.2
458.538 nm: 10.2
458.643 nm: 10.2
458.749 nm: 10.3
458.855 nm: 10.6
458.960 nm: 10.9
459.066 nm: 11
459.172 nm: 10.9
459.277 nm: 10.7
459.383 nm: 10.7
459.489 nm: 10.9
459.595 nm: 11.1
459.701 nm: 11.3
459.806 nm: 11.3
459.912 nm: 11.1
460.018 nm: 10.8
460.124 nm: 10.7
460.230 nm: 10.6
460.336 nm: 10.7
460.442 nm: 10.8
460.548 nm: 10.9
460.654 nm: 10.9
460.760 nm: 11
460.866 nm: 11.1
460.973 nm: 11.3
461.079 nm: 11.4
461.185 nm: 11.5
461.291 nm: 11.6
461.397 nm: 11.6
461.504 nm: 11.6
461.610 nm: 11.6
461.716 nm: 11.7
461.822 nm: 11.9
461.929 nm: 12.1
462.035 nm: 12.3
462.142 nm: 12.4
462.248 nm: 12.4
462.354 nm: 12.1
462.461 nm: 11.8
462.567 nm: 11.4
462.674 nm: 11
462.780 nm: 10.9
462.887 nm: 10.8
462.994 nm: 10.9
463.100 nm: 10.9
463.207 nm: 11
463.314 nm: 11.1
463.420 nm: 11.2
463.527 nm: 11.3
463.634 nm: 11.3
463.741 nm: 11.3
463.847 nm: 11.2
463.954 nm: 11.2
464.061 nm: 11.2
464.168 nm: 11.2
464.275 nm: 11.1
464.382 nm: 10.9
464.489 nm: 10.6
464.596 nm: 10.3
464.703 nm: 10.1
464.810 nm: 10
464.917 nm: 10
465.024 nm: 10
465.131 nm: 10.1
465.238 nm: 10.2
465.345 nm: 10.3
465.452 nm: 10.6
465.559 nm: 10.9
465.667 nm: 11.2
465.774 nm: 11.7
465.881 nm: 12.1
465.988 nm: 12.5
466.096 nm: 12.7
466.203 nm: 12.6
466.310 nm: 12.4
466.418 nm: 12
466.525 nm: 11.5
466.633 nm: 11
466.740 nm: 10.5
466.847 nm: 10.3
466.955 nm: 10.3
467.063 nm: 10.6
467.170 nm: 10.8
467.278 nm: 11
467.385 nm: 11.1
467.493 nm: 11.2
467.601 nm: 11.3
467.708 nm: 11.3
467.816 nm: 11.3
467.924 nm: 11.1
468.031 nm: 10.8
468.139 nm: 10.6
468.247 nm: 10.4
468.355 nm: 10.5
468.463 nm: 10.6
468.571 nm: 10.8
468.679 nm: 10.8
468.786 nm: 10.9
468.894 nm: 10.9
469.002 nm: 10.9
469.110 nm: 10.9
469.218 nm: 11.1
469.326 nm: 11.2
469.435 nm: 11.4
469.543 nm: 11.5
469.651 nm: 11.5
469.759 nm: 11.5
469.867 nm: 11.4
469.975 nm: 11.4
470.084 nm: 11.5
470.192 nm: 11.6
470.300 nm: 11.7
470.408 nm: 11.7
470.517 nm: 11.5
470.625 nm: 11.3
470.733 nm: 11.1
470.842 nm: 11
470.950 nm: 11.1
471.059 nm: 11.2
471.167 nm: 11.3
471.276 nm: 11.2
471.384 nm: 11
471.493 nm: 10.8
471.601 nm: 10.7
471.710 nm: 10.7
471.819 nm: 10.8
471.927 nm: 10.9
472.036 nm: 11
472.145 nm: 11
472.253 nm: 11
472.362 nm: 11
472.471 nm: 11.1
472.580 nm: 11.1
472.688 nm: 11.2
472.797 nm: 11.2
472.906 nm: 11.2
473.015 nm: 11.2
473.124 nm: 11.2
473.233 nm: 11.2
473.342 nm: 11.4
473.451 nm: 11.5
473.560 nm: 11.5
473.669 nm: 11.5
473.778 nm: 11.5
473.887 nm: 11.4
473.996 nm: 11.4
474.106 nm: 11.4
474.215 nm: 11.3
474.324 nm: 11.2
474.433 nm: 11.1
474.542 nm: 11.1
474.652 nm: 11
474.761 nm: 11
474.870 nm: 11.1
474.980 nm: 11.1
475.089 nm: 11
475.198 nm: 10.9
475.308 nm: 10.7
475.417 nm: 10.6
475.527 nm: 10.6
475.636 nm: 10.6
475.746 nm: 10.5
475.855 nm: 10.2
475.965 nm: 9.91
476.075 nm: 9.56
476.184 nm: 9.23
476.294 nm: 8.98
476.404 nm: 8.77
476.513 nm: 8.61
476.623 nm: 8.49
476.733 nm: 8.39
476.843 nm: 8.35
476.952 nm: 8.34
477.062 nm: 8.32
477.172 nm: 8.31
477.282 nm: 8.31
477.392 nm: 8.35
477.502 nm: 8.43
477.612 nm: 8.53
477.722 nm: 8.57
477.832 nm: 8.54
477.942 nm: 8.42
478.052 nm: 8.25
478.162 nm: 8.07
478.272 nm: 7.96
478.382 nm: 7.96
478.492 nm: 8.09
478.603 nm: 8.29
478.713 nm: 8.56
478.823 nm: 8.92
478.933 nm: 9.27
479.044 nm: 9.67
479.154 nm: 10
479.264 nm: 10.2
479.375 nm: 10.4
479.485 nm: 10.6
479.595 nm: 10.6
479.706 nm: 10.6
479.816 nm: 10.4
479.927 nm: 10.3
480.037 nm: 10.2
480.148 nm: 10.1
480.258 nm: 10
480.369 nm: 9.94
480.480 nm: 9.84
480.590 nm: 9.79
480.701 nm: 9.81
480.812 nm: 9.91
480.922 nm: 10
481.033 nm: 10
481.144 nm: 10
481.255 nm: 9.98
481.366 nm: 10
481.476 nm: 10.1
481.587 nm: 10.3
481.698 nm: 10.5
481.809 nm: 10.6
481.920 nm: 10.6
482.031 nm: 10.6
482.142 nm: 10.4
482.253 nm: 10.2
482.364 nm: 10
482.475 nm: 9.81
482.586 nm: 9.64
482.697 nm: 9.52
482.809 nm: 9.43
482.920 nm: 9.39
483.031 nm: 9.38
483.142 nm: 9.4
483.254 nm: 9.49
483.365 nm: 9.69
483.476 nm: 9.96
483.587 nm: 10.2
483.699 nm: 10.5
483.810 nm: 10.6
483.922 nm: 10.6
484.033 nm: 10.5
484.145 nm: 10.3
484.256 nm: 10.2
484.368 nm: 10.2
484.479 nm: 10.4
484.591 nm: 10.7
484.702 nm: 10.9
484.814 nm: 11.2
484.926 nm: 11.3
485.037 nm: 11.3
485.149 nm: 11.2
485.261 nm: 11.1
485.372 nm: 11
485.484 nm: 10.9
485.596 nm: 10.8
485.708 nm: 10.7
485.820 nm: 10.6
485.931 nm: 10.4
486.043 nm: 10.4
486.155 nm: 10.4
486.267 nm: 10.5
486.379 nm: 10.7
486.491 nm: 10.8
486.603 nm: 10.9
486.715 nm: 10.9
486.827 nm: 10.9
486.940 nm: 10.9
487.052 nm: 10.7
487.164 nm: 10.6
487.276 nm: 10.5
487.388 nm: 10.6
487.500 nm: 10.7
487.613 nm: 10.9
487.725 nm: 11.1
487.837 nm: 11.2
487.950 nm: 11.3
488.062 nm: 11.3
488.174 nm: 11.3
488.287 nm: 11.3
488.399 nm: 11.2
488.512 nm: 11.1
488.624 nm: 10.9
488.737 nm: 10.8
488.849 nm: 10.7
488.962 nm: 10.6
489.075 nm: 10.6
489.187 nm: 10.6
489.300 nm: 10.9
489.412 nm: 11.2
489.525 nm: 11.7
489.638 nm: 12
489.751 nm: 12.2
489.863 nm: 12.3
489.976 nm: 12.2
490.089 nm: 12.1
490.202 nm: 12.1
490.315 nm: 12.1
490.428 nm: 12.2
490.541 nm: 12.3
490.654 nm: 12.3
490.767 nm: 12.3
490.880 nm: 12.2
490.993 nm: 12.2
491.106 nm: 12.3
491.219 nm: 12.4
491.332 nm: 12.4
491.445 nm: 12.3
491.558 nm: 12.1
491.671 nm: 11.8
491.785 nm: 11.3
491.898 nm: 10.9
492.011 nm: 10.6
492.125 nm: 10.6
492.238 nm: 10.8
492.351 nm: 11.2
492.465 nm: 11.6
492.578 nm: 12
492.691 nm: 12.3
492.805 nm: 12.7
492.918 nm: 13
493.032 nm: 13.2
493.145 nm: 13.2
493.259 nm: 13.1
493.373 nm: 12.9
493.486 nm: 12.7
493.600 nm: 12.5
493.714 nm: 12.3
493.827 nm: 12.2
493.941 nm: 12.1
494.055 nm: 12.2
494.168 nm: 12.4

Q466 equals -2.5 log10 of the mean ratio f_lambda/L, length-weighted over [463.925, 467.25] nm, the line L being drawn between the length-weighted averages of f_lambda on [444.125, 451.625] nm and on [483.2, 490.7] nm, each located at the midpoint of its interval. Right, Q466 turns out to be -0.16 mag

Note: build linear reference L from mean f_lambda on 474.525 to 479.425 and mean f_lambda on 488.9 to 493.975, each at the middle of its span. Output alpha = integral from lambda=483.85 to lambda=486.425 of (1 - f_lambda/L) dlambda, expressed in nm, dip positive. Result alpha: 0.025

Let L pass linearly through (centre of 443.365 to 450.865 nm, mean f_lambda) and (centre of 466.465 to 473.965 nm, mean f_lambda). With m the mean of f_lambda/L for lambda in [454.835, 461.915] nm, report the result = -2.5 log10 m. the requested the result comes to -0.13 mag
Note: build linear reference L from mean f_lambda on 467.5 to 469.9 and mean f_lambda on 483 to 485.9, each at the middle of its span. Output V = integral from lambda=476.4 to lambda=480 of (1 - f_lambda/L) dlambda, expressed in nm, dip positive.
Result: 0.60 nm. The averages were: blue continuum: 11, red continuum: 10.5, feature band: 8.95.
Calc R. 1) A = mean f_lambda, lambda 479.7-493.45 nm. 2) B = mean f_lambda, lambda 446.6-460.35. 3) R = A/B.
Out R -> 1.14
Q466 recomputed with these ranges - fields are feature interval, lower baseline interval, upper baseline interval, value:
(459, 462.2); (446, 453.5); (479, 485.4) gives -0.21 mag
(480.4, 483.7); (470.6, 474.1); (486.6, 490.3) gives 0.12 mag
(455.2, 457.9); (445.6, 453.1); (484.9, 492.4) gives -0.17 mag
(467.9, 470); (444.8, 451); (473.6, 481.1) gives -0.18 mag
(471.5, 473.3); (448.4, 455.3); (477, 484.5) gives -0.17 mag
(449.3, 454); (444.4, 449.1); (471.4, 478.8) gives -0.08 mag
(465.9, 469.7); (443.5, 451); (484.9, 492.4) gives -0.16 mag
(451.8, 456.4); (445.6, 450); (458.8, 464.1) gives 0.06 mag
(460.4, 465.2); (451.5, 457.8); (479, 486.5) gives -0.15 mag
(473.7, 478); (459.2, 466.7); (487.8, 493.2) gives 0.16 mag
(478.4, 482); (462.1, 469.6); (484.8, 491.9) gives 0.13 mag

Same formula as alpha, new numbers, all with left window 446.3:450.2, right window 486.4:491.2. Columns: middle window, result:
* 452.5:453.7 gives 0.19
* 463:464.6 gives -0.23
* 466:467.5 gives -0.22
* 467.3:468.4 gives -0.11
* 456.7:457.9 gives -0.21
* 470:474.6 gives -0.43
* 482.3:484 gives 0.18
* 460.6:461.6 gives -0.19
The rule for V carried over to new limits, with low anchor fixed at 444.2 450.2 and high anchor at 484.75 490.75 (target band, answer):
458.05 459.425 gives -0.24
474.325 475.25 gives -0.08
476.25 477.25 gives 0.17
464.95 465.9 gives -0.13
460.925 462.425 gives -0.45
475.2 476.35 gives 0.01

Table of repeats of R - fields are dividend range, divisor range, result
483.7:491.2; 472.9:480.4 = 1.12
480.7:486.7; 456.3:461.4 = 0.96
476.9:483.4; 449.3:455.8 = 1.05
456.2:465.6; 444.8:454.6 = 1.30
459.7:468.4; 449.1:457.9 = 1.18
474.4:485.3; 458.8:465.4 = 0.89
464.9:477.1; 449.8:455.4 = 1.21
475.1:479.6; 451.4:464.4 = 0.89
